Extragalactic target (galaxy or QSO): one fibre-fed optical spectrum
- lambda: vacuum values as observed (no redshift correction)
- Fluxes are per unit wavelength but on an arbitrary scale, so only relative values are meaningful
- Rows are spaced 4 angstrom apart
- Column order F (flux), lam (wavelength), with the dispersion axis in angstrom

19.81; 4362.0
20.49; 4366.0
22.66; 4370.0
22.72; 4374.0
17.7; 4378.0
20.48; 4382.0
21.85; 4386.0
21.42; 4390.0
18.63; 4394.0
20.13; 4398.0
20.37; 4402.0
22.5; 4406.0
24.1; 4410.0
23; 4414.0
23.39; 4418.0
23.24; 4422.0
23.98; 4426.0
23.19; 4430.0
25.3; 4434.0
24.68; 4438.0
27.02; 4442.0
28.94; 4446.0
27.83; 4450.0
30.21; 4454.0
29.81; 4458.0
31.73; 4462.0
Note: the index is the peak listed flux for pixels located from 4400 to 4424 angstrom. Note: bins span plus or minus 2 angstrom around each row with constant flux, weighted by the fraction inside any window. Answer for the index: 24.1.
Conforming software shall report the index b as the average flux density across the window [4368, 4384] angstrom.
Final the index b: 20.9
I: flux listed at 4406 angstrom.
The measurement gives 22.5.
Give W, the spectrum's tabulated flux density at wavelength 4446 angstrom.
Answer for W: 28.94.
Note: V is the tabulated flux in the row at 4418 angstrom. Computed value 23.39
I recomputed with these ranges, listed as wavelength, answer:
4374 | 22.72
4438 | 24.68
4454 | 30.21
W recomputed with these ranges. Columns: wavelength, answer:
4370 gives 22.66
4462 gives 31.73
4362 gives 19.81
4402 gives 20.37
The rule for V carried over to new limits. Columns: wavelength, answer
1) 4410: 24.1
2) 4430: 23.19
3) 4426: 23.98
